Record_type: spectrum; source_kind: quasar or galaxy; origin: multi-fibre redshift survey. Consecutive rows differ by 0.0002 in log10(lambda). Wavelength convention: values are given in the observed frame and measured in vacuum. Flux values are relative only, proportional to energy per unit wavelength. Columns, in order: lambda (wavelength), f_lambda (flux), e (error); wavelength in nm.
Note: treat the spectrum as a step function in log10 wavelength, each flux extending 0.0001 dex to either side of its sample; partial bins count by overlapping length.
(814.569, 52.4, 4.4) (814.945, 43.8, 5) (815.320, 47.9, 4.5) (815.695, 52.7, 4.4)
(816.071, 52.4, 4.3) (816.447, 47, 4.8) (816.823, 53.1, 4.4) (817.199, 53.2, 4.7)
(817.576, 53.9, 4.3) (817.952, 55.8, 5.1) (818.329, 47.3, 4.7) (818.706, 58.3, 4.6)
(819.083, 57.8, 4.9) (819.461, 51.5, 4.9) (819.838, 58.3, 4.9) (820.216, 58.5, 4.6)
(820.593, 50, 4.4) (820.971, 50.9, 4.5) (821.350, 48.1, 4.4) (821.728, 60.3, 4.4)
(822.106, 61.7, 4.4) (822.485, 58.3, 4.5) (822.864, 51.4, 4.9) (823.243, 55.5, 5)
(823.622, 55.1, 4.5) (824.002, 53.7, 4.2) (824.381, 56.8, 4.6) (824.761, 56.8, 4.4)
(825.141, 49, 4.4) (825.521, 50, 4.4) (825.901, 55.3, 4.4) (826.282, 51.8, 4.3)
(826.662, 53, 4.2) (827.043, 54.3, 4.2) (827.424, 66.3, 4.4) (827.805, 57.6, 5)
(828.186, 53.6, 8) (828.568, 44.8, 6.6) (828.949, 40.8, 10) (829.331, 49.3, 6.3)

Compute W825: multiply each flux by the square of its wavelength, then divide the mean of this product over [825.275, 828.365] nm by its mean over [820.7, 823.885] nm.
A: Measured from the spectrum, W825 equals 1.0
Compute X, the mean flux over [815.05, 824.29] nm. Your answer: 53.8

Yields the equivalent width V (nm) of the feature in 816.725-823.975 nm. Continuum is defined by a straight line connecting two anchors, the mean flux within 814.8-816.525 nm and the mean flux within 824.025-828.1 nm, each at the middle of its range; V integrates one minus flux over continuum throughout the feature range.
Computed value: -0.42 nm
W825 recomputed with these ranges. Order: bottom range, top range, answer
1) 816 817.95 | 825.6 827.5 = 1.08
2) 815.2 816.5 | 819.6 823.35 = 1.11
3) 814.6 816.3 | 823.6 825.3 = 1.12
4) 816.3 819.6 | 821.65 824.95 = 1.08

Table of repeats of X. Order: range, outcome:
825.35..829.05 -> 53.1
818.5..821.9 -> 54.8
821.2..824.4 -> 55.7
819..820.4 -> 56.4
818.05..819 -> 53.6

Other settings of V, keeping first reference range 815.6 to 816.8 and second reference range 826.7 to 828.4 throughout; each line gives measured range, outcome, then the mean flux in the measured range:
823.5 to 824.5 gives 0.004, 55.1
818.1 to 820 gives -0.077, 54.6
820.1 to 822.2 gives -0.031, 54.5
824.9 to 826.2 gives 0.104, 51.7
